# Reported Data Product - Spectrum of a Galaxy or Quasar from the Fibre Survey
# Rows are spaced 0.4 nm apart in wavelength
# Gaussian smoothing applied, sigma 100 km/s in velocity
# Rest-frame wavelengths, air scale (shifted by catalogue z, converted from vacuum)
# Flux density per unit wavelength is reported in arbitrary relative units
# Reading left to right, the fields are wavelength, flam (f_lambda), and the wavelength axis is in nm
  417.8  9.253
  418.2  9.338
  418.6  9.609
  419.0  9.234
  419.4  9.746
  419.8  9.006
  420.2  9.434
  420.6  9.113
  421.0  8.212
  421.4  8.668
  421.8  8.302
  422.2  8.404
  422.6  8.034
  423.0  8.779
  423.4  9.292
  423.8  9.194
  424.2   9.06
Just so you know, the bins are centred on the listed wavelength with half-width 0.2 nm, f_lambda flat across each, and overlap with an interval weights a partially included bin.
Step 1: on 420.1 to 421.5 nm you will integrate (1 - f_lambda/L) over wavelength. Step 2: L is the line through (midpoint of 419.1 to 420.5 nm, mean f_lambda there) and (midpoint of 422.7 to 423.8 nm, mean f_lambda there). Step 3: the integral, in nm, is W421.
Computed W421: 0.06 nm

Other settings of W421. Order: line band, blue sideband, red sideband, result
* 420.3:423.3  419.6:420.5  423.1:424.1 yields 0.21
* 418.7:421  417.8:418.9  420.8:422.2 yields -0.08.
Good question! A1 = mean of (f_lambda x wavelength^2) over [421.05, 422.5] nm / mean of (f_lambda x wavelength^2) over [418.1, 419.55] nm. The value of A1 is 0.9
